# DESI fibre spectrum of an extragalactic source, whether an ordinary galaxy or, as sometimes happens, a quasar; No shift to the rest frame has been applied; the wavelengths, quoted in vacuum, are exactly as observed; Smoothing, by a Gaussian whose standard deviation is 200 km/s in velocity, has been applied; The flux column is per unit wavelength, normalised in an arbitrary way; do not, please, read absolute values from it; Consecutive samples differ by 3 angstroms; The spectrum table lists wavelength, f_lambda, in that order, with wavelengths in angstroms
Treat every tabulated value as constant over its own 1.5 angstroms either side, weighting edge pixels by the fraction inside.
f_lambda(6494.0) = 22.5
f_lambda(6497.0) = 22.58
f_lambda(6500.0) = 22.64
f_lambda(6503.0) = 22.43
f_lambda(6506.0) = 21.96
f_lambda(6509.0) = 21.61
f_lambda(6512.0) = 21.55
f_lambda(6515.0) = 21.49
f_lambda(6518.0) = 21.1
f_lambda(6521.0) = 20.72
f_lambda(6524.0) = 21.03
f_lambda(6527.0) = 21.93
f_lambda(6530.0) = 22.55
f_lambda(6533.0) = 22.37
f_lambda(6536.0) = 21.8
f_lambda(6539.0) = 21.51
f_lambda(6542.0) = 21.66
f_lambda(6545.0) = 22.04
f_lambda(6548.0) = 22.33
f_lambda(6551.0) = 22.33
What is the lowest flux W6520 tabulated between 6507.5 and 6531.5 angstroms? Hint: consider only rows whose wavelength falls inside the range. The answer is 20.72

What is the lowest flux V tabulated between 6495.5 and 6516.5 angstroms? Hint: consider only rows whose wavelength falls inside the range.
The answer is 21.49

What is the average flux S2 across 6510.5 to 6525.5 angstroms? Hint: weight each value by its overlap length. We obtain 21.2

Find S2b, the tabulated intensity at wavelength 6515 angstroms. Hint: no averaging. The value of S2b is 21.49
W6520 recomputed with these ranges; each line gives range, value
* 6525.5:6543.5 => 21.51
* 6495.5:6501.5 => 22.58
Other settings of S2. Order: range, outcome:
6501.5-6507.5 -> 22.2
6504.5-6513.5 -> 21.7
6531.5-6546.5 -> 21.9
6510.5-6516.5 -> 21.5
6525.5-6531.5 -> 22.2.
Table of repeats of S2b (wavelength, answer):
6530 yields 22.55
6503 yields 22.43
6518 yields 21.1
